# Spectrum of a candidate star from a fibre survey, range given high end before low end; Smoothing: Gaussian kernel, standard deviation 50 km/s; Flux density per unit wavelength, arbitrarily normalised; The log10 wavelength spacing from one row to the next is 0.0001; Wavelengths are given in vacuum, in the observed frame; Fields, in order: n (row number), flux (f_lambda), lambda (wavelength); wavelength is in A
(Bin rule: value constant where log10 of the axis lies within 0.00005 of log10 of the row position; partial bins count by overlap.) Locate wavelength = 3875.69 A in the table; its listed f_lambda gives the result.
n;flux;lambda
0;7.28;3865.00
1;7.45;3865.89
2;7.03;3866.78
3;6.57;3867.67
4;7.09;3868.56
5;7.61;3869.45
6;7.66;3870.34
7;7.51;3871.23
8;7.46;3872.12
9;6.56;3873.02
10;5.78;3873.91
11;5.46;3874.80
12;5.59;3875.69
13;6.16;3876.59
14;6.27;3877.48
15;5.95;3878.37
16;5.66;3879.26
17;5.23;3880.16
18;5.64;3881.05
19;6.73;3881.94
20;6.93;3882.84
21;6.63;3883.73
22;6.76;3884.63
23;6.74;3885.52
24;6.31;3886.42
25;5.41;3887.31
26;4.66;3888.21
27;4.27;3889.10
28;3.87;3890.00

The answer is 5.59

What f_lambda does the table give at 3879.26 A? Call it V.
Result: 5.66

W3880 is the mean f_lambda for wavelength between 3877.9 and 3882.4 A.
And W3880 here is 5.85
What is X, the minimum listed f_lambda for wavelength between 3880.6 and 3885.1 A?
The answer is 5.64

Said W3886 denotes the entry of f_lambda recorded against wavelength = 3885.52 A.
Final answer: 6.74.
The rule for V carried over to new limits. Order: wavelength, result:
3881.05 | 5.64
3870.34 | 7.66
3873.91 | 5.78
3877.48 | 6.27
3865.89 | 7.45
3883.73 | 6.63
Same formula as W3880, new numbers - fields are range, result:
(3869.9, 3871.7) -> 7.59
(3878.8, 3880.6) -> 5.44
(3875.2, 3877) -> 5.84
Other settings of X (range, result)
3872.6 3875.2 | 5.46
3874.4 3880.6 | 5.23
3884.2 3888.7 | 4.66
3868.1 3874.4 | 5.78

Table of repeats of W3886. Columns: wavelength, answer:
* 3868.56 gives 7.09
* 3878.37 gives 5.95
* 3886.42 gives 6.31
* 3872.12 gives 7.46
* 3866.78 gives 7.03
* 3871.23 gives 7.51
